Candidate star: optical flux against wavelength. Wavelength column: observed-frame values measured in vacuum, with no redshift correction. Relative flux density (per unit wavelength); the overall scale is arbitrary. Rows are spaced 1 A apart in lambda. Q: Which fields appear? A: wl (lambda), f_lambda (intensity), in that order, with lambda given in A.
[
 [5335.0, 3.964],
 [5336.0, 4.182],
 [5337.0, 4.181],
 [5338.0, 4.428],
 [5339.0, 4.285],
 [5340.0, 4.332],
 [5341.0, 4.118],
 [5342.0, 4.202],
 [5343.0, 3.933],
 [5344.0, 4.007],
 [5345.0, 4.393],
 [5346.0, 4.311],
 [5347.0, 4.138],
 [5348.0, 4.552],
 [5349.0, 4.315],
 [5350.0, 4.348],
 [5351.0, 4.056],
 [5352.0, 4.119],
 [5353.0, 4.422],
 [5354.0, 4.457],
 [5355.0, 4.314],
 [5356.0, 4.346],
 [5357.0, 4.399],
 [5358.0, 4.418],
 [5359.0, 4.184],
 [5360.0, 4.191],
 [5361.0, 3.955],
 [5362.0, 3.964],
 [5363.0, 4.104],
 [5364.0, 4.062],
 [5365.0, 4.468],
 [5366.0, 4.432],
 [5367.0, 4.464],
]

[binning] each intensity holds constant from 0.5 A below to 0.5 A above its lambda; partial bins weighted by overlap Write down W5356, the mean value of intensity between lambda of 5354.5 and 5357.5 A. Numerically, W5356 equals 4.35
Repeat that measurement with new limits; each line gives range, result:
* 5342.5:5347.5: 4.16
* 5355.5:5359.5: 4.34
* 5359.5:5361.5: 4.07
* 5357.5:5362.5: 4.14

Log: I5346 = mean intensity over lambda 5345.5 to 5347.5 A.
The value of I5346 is 4.22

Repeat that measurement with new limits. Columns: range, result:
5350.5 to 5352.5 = 4.09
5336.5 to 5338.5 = 4.3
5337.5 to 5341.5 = 4.29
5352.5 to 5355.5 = 4.4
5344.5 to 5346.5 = 4.35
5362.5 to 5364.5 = 4.08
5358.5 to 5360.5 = 4.19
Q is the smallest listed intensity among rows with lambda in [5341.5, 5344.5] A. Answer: 3.933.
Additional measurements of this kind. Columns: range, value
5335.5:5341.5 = 4.118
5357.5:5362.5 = 3.955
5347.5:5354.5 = 4.056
